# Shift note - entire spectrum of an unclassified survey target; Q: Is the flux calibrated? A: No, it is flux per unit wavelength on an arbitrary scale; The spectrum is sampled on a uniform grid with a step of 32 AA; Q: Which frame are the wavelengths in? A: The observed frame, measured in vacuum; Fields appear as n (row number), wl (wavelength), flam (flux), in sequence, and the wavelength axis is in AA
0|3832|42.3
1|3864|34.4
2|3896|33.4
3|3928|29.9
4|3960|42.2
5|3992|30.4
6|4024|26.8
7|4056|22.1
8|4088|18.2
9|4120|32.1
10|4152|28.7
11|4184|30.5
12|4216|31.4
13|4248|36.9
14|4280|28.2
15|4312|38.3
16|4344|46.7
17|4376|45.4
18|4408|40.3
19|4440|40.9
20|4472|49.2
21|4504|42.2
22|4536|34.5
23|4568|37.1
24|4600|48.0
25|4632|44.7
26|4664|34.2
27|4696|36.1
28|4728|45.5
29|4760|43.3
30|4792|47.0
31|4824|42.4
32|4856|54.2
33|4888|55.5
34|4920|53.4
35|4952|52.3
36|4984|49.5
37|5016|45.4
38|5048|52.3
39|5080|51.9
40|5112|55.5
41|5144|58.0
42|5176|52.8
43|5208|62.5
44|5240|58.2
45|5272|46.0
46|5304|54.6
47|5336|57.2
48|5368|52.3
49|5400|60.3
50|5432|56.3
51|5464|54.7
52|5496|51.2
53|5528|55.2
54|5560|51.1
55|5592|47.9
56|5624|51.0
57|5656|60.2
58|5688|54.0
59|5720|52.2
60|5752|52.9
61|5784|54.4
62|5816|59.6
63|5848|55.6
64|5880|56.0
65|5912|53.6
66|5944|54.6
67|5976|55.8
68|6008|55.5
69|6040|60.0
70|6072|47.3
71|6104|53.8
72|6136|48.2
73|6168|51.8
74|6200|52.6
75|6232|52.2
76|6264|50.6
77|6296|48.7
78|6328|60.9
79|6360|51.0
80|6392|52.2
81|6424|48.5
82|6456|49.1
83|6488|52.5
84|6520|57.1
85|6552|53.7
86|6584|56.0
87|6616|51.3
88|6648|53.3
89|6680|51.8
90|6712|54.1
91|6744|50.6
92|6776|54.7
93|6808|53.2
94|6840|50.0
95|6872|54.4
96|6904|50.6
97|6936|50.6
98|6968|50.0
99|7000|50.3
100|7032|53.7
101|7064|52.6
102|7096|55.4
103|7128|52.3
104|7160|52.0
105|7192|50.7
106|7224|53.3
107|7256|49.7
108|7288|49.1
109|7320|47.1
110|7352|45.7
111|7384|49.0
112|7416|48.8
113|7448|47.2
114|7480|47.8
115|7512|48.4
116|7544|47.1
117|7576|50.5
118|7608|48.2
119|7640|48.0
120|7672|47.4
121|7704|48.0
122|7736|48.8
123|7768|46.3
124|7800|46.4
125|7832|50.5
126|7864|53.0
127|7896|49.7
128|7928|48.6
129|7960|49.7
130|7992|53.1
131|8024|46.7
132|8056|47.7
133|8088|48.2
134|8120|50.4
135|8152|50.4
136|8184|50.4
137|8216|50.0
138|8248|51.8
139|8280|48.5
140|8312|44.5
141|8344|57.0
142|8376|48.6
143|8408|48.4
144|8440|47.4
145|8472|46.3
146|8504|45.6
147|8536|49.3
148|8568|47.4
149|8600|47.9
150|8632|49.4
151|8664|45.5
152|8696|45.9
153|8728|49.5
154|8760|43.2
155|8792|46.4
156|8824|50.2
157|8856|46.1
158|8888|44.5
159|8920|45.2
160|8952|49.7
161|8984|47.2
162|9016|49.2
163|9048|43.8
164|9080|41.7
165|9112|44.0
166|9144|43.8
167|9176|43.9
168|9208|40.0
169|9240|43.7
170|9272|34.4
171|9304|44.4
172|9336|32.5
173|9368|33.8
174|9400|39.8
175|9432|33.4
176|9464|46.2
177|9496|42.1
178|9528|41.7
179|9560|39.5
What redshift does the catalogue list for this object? 0.084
